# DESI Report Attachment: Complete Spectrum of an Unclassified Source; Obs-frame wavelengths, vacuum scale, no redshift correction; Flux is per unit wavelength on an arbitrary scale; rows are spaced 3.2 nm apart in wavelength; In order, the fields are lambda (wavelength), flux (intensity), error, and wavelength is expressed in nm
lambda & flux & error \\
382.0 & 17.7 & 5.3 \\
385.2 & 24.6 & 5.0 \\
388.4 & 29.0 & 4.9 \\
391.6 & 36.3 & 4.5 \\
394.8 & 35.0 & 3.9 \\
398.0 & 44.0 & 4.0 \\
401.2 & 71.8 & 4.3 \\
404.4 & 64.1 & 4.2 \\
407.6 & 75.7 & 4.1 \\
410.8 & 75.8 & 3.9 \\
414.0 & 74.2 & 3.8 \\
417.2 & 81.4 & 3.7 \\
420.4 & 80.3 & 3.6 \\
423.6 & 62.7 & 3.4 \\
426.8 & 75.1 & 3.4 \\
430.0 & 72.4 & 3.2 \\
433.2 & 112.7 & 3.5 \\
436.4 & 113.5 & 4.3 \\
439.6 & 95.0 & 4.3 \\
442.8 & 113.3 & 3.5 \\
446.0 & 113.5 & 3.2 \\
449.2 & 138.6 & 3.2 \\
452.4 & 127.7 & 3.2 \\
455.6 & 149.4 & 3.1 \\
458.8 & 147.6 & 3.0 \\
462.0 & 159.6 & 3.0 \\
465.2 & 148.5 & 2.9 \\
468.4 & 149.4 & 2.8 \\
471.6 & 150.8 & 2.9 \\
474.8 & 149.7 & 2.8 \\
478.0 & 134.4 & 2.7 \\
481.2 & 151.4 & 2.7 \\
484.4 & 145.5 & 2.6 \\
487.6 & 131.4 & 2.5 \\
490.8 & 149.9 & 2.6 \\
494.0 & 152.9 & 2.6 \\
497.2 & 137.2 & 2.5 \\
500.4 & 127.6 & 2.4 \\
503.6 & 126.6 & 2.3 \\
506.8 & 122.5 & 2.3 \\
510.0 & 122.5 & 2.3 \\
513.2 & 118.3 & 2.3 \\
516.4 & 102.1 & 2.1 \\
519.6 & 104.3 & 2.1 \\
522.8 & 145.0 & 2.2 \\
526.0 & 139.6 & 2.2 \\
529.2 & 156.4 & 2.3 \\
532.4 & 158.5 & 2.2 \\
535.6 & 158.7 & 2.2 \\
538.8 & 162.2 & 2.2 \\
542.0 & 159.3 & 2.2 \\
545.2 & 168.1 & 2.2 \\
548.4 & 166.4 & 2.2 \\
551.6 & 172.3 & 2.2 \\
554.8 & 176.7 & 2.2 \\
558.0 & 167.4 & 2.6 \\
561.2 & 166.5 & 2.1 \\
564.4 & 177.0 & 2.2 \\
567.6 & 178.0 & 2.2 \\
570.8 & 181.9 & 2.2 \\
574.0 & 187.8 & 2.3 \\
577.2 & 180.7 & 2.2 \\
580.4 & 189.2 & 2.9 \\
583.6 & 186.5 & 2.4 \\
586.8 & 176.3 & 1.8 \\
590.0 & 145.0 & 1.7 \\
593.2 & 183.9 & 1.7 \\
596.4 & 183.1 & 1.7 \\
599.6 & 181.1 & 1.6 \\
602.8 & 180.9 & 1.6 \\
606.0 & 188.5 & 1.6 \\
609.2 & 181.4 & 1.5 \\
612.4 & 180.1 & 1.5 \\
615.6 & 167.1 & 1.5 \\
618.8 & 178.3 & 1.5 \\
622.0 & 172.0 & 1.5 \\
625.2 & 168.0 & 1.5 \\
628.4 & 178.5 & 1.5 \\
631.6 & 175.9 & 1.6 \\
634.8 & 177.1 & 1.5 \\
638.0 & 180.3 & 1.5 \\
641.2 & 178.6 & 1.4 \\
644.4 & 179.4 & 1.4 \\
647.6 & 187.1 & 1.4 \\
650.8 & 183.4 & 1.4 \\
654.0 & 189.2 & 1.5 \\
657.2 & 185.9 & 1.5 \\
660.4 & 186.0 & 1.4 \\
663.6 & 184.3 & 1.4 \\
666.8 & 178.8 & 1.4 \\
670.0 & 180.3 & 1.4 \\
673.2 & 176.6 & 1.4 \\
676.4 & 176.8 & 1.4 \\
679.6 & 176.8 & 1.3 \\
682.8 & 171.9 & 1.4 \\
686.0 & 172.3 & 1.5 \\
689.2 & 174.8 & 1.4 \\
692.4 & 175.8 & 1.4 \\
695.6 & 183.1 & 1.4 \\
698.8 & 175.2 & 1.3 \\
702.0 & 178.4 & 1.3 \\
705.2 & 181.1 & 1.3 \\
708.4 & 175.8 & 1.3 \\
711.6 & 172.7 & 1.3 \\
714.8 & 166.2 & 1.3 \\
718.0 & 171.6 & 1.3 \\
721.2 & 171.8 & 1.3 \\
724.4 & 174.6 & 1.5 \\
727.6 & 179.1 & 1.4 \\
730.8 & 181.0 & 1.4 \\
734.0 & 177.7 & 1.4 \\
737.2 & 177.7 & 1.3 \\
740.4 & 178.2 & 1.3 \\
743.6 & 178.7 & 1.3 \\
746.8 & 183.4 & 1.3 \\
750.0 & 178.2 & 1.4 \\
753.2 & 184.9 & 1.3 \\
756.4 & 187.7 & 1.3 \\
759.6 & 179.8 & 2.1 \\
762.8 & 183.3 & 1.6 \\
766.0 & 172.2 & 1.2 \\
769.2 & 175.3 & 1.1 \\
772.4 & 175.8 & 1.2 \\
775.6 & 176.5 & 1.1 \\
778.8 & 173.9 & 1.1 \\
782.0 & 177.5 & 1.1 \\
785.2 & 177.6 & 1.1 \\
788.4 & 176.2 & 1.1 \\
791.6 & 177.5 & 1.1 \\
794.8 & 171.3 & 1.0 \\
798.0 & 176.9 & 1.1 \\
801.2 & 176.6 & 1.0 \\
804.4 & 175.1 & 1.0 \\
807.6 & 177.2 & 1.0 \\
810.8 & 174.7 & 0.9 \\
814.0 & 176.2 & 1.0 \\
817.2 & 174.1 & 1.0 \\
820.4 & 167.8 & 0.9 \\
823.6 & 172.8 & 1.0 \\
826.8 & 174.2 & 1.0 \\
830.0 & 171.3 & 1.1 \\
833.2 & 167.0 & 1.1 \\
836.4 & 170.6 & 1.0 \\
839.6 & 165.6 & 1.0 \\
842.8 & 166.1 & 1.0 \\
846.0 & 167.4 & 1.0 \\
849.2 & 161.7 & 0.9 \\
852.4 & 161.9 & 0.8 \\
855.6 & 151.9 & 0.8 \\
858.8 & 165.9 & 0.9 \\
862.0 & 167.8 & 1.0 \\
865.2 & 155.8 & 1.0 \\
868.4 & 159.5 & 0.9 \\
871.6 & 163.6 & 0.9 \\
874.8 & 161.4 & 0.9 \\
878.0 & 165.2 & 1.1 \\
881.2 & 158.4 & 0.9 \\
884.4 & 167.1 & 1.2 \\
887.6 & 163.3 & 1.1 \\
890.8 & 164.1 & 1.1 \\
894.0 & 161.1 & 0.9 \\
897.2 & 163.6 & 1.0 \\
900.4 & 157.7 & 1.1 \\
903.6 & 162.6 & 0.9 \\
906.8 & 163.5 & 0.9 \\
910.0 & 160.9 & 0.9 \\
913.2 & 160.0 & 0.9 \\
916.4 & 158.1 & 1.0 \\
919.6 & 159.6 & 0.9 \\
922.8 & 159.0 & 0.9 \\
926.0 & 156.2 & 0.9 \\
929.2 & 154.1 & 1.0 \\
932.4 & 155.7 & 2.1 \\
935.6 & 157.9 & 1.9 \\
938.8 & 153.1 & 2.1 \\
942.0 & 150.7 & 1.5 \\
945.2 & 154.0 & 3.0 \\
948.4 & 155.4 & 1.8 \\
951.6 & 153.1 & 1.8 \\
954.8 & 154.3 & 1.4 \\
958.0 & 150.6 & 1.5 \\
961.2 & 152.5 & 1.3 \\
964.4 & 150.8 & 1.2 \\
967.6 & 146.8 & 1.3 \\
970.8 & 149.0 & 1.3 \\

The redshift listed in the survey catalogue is 0.000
